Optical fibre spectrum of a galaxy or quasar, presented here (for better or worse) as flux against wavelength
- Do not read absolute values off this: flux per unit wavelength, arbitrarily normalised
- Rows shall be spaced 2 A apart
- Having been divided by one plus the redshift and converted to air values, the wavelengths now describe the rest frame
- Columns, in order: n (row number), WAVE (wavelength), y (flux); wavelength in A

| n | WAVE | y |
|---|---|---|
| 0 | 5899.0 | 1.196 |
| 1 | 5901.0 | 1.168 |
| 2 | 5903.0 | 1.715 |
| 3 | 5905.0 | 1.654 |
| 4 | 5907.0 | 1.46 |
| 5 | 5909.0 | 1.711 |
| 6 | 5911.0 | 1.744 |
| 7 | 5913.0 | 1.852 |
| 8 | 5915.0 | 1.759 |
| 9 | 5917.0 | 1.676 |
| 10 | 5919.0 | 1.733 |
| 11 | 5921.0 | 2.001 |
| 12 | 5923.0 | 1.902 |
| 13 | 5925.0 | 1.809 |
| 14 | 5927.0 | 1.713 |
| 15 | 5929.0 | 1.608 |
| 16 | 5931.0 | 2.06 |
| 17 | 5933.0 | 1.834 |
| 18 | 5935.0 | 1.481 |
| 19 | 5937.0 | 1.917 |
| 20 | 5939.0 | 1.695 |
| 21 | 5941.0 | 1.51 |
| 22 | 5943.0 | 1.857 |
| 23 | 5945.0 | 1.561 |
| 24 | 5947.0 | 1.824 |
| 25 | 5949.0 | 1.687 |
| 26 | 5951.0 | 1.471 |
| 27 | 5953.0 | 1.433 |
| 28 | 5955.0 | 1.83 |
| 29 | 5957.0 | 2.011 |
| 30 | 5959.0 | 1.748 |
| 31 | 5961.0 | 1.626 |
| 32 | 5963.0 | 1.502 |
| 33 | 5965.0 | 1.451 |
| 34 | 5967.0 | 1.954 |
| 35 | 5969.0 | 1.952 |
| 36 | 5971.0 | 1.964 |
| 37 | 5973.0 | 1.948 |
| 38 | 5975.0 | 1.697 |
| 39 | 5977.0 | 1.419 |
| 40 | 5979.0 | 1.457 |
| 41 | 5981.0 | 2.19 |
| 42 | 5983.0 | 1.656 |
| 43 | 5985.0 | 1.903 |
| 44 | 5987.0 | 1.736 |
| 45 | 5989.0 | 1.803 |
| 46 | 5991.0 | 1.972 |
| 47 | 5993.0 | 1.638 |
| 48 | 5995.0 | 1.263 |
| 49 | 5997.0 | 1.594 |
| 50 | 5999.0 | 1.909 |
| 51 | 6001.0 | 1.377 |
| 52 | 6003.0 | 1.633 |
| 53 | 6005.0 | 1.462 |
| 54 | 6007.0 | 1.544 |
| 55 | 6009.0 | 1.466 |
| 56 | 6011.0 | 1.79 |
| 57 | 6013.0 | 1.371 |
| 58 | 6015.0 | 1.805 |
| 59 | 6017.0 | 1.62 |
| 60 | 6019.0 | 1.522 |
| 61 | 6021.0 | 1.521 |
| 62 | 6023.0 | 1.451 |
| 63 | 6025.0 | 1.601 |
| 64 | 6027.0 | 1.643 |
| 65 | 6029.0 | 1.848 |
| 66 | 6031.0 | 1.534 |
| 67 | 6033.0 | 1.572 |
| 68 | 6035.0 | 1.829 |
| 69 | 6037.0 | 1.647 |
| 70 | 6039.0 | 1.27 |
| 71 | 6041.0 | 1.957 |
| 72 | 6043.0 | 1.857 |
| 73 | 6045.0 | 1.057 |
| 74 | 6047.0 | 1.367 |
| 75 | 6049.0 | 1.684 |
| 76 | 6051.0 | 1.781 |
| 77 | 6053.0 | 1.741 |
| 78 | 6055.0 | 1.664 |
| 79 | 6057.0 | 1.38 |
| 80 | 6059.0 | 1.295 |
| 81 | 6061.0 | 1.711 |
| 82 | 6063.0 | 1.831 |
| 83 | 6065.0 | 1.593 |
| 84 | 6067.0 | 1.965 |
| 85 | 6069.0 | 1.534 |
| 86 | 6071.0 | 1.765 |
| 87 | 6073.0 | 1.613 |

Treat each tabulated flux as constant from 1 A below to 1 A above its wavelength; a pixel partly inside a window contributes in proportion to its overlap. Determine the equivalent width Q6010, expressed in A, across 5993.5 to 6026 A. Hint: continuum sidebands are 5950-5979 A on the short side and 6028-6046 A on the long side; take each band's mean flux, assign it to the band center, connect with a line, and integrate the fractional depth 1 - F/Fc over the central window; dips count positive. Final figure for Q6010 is 1.8 A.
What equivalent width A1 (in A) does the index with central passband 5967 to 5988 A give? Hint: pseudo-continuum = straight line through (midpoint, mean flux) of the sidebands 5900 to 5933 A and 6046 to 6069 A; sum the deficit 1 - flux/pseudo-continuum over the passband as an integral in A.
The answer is -1.4 A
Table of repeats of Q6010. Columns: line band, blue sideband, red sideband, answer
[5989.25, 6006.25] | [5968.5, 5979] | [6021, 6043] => 0.9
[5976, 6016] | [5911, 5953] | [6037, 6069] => 0.5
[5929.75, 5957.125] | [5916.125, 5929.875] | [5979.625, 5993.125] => 1.3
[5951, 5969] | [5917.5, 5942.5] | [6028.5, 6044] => 0.5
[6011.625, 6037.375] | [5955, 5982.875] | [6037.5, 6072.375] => 0.8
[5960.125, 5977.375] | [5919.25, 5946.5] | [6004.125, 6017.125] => -0.6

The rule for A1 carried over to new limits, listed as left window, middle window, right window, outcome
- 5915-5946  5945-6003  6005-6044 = -0.6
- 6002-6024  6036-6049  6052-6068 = 0.6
